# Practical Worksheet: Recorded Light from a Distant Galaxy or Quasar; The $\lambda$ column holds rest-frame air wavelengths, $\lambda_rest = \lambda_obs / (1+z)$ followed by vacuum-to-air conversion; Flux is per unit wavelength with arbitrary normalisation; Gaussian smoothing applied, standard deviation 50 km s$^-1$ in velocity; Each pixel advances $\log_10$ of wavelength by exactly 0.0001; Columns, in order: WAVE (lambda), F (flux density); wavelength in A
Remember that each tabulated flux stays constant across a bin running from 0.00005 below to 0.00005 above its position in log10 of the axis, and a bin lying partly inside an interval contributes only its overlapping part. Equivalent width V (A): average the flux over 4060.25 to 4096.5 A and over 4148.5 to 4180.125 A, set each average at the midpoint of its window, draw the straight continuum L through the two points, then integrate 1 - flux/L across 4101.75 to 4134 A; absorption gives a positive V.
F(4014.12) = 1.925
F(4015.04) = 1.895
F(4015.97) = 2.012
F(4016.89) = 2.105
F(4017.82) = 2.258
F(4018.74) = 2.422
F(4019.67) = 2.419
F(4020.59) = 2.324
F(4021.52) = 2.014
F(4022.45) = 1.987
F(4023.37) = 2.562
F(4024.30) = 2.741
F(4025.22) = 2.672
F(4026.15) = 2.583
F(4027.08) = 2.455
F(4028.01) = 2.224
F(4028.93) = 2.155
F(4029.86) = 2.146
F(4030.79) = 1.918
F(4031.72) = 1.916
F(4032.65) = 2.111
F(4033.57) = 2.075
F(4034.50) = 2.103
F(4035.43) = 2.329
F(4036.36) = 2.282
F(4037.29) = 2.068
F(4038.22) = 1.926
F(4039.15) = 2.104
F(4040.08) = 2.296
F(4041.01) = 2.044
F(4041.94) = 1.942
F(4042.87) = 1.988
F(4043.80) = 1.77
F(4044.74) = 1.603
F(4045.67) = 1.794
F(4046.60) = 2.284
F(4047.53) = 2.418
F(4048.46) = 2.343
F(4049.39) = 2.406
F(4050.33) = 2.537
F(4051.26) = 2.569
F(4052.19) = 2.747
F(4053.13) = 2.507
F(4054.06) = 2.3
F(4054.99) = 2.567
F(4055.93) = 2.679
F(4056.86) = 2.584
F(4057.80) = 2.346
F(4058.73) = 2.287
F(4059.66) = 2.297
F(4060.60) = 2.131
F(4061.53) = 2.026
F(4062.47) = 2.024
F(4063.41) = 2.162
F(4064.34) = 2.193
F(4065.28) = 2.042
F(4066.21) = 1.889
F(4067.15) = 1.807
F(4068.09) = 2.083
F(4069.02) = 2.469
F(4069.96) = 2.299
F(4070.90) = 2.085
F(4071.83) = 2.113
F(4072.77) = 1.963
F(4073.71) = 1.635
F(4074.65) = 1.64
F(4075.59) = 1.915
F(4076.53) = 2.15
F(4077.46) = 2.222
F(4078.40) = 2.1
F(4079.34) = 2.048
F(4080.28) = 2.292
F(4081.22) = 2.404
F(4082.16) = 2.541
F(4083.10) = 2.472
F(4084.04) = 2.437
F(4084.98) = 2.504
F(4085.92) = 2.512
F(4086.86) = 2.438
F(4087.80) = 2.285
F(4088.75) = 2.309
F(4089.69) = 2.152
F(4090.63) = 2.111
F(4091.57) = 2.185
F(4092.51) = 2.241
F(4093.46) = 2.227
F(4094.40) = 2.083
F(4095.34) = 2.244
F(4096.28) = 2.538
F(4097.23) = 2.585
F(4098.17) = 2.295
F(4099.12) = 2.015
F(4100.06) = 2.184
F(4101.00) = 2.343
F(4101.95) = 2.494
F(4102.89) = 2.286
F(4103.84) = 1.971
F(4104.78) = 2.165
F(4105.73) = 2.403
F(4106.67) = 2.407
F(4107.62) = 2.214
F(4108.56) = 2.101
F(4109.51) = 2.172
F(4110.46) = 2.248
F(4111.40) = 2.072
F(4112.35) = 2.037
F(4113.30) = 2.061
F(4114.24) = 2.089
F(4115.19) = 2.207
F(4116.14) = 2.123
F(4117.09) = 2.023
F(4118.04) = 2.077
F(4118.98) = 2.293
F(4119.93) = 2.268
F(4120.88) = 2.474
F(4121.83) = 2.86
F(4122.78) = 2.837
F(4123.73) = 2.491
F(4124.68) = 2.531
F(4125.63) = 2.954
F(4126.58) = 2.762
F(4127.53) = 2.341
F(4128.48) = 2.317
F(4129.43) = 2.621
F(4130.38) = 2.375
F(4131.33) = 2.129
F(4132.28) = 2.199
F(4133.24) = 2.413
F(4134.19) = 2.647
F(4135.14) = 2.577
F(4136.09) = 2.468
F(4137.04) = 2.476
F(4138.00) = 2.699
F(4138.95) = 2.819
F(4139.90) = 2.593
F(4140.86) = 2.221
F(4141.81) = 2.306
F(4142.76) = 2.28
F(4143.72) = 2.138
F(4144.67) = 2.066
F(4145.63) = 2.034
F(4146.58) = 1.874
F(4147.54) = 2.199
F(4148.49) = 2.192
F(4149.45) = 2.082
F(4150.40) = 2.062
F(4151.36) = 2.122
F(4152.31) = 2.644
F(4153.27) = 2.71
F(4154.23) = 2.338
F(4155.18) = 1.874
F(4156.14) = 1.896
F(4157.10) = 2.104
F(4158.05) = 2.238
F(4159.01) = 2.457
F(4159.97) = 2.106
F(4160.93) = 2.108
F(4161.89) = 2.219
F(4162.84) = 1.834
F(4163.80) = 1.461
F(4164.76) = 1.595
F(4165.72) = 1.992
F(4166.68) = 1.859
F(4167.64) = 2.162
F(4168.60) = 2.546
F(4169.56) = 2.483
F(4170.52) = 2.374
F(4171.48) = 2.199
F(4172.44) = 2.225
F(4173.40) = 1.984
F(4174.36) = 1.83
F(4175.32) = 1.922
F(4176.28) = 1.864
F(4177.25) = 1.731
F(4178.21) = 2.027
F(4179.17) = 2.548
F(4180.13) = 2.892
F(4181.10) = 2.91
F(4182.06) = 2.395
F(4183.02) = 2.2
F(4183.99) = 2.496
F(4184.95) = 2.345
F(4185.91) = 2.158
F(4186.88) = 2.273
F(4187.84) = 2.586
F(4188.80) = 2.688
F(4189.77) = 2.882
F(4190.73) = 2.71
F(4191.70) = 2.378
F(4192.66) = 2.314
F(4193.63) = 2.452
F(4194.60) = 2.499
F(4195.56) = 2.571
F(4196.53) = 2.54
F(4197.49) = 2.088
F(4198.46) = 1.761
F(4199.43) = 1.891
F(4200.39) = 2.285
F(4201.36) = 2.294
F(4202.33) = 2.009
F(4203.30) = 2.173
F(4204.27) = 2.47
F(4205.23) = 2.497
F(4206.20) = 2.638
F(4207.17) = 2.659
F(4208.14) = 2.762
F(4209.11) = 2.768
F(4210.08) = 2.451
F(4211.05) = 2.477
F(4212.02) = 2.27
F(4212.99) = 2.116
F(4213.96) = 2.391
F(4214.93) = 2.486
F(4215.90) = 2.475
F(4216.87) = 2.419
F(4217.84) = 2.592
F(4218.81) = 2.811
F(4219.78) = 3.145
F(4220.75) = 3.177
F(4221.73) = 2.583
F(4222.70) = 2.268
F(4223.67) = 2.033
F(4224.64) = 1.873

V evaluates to -2.6 A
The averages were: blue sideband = 2.18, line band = 2.33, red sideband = 2.13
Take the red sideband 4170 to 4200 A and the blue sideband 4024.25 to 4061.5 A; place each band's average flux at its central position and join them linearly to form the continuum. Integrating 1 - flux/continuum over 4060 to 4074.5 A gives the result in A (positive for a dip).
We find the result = 1.32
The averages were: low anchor 2.25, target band 2.05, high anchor 2.31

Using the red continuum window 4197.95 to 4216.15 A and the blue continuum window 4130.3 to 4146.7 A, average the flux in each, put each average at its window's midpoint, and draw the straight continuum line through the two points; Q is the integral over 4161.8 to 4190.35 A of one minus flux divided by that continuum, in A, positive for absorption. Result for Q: 1.63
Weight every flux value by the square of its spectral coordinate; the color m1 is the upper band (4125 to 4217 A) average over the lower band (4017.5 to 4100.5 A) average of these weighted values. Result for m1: 1.1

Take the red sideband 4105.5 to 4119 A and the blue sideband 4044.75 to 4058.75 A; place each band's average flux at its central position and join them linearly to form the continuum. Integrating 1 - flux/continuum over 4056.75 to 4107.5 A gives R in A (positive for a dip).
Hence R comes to 1.5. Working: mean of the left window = 2.4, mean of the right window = 2.16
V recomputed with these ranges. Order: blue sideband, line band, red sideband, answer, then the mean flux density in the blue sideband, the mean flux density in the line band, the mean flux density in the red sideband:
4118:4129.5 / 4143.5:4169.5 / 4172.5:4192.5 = 3.4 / 2.54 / 2.11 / 2.34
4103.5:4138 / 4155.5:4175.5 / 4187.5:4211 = 2.7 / 2.35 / 2.08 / 2.43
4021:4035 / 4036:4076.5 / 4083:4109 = 1.7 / 2.24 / 2.17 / 2.29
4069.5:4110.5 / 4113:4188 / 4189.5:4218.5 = 1.5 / 2.23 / 2.28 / 2.41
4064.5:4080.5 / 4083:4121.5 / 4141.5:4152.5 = -3.1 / 2.04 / 2.25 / 2.15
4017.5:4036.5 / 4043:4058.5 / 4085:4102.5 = -0.4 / 2.27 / 2.33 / 2.3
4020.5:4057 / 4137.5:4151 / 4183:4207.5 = 0.5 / 2.25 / 2.25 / 2.38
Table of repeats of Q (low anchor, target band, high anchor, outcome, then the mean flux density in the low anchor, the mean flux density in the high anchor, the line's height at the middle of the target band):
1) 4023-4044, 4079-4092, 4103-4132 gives -0.38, 2.2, 2.32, 2.27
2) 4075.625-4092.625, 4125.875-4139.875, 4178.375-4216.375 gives -0.89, 2.29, 2.43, 2.35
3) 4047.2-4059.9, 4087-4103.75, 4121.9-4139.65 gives 1.65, 2.47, 2.54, 2.51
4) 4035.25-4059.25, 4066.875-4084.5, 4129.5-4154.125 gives 1.06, 2.26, 2.34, 2.28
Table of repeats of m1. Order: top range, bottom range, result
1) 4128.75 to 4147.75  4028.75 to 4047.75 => 1.21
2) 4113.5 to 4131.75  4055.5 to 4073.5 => 1.14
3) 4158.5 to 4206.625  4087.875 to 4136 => 1.01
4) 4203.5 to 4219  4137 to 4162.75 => 1.15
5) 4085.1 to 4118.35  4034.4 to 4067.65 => 1.04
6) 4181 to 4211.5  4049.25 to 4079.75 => 1.17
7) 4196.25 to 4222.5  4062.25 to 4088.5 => 1.20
